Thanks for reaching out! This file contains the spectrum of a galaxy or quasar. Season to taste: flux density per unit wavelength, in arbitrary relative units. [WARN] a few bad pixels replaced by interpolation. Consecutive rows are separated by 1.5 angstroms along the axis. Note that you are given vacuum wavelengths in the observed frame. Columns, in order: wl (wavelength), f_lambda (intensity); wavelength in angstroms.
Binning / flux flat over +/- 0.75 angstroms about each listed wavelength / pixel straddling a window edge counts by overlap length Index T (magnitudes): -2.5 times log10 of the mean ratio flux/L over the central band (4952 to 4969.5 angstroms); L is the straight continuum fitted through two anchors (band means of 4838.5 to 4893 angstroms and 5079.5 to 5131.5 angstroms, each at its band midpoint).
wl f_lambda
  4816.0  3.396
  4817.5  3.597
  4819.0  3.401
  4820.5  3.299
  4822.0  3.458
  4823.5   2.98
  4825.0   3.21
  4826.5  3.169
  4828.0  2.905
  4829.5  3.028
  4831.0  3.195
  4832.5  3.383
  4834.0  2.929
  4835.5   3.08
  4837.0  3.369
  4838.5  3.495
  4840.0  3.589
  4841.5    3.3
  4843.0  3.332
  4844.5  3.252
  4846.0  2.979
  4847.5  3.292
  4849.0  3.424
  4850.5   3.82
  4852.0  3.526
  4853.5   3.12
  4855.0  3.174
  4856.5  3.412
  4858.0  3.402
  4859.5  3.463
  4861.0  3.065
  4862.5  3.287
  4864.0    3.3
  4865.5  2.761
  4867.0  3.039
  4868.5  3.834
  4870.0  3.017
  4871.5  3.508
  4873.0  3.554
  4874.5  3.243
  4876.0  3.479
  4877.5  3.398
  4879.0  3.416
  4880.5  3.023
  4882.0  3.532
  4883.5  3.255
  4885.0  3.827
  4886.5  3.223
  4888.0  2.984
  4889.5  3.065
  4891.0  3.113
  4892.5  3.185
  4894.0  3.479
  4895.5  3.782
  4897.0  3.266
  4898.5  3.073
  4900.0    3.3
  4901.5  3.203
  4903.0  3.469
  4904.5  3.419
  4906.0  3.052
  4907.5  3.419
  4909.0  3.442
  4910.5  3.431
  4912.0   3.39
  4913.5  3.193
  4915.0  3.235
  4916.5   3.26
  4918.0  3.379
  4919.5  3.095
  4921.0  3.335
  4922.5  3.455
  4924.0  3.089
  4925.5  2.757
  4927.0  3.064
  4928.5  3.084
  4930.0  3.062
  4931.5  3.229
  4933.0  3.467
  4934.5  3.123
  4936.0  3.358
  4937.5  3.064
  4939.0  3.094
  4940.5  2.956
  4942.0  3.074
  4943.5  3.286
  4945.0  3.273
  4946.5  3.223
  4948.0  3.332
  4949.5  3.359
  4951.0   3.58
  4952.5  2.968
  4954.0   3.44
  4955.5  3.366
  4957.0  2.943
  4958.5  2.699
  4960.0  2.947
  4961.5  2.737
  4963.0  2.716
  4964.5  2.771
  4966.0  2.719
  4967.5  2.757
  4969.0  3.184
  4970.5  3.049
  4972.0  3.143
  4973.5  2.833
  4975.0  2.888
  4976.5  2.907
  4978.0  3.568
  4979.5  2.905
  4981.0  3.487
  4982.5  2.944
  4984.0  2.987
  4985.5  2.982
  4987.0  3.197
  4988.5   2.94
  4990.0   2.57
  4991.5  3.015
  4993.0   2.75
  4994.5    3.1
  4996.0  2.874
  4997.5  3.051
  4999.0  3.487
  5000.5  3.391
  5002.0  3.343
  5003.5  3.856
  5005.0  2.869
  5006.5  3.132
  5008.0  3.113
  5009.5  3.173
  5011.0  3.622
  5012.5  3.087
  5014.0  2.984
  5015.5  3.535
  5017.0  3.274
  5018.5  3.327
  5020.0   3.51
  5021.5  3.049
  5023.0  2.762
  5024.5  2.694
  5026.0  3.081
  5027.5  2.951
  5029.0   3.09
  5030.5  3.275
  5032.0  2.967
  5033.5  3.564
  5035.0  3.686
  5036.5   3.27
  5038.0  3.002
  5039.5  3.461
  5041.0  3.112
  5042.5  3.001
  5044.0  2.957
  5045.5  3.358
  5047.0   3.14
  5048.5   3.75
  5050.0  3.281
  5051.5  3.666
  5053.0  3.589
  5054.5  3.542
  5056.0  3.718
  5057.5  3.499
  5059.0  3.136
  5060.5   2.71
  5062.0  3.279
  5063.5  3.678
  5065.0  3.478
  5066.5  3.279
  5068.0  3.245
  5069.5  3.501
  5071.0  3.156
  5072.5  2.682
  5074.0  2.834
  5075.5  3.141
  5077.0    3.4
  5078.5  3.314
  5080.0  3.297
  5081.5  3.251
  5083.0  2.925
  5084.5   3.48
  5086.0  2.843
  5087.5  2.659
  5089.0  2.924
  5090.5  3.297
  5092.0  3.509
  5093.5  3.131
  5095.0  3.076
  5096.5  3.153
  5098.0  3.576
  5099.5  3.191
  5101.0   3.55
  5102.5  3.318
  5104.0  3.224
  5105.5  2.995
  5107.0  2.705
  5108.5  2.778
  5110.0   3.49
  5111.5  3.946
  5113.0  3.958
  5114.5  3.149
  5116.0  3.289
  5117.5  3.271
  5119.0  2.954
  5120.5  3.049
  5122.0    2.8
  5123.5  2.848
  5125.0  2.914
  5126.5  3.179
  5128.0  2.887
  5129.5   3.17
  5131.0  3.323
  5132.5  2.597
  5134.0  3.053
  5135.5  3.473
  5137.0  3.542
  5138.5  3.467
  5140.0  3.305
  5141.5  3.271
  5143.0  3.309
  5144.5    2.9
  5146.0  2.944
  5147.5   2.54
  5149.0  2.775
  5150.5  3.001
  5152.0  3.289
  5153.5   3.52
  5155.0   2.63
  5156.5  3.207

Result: 0.11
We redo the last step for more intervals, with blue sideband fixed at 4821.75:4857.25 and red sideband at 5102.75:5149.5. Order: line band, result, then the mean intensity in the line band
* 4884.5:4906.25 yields -0.019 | 3.3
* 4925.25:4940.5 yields 0.030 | 3.13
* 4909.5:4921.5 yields -0.020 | 3.29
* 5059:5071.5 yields -0.041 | 3.28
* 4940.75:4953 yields -0.013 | 3.26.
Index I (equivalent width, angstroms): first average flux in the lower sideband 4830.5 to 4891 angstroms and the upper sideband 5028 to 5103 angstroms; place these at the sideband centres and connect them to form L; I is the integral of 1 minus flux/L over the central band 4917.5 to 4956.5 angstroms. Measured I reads 0.9 angstroms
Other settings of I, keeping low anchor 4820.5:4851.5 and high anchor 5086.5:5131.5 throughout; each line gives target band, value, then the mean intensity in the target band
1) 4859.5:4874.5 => -0.1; 3.27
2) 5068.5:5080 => 0.1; 3.16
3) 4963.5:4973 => 0.9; 2.93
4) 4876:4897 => -0.6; 3.33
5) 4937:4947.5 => 0.3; 3.14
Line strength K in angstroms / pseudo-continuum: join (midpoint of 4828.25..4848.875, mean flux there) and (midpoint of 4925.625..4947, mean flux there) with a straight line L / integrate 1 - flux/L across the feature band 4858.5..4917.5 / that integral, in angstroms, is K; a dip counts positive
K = -2.0 angstroms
